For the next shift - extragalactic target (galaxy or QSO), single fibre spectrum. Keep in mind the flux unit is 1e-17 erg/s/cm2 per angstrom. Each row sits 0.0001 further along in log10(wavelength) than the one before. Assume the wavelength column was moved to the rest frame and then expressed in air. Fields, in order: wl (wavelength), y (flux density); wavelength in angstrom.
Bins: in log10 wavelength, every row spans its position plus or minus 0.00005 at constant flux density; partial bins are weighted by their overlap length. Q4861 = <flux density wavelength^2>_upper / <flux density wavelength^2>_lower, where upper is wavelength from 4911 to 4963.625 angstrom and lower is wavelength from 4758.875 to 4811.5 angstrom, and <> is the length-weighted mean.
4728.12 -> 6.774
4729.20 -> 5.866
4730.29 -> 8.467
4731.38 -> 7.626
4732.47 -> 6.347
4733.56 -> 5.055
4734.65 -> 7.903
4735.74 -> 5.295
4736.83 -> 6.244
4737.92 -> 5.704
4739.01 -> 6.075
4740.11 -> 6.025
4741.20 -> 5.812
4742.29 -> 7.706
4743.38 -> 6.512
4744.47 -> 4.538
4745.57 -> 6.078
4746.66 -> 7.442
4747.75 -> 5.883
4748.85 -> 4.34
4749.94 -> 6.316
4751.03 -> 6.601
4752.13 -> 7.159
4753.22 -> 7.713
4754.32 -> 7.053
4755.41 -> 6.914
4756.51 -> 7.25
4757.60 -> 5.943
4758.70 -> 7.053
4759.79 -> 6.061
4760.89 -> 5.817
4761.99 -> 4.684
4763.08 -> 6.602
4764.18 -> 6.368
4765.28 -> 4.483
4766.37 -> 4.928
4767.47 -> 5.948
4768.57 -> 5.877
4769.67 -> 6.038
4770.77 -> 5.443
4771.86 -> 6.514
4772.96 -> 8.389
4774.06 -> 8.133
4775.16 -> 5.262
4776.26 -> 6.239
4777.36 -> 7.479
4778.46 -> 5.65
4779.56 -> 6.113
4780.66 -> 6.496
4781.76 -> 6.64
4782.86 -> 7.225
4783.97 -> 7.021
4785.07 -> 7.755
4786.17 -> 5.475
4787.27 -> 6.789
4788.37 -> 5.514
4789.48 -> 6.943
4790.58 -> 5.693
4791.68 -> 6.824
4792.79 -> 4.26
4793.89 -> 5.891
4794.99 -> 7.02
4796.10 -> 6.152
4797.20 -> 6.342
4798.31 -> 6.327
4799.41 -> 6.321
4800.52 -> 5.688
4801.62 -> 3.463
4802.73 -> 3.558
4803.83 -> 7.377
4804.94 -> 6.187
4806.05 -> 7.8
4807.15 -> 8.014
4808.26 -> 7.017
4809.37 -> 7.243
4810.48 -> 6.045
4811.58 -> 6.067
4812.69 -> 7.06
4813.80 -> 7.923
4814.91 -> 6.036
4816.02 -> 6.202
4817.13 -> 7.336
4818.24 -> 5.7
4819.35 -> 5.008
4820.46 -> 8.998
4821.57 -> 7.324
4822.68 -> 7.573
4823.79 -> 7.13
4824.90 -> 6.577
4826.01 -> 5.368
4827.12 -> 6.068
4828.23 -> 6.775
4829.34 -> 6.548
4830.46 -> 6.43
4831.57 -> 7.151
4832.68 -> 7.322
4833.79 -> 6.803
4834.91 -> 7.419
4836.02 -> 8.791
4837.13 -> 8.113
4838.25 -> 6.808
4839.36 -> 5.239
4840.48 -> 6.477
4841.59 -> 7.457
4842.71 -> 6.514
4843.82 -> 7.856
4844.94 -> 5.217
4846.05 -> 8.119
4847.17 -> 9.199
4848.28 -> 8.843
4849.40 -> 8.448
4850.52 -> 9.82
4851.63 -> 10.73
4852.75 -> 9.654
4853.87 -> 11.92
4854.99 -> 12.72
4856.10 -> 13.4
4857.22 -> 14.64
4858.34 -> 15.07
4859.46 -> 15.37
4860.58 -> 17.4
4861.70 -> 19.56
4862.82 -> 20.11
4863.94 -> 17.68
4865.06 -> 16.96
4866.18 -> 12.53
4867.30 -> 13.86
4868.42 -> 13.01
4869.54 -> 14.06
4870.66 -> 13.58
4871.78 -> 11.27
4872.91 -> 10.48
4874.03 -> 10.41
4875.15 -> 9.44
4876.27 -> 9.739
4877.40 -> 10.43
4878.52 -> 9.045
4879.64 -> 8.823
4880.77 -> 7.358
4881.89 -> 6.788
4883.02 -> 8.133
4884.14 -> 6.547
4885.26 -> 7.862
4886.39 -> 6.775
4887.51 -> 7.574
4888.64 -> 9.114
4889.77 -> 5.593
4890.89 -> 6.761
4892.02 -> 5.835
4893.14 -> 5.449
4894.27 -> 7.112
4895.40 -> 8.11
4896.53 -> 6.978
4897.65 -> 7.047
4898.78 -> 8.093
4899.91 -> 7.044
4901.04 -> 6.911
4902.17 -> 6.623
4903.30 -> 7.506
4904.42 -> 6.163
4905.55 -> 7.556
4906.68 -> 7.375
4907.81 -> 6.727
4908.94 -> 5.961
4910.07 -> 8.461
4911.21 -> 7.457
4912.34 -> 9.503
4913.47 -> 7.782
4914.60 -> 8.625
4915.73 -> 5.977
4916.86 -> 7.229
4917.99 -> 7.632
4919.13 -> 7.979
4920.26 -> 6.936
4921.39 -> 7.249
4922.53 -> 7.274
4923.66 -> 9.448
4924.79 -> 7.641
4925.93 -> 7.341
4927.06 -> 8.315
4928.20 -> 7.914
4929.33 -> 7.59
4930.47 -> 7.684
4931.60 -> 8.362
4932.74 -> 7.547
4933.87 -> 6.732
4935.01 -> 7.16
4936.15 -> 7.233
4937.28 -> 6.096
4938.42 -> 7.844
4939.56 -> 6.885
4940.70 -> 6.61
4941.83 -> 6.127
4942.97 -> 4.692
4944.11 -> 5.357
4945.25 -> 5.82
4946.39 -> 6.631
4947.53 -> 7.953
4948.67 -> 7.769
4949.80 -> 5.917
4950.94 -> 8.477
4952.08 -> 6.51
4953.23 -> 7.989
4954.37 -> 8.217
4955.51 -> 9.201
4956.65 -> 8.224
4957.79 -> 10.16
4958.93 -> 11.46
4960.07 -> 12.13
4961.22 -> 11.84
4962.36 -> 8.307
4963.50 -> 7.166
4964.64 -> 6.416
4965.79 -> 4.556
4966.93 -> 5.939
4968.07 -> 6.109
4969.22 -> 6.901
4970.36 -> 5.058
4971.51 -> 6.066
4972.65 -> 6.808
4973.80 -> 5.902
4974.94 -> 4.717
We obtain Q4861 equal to 1.3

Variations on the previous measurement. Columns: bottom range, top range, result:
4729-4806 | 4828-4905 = 1.57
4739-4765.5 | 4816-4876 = 1.64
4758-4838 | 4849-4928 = 1.52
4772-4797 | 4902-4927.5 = 1.22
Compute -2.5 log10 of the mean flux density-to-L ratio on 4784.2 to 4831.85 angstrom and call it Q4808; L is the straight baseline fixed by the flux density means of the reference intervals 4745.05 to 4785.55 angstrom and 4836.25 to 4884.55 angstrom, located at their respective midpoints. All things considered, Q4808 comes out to 0.29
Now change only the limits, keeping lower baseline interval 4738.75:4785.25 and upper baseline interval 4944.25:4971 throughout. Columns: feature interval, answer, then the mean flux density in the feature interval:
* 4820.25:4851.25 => -0.066 mag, 7.3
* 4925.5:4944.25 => 0.074 mag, 7.06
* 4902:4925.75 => -0.011 mag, 7.49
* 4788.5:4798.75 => 0.076 mag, 6.13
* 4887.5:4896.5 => 0.056 mag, 6.9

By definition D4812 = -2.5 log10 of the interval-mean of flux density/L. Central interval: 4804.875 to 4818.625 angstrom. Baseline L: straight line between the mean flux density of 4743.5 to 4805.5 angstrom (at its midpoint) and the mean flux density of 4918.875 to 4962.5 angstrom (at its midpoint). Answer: -0.05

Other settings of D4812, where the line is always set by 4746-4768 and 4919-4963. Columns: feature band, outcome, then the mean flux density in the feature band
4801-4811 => 0.058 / 6.3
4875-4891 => -0.103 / 8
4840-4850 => -0.094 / 7.59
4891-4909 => 0.074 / 6.93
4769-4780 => -0.025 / 6.52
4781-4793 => 0.007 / 6.44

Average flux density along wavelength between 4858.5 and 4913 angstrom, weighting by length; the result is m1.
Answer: 9.65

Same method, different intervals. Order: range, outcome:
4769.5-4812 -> 6.37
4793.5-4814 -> 6.37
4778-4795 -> 6.31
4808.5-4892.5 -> 9.19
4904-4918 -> 7.42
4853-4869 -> 15.2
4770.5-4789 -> 6.62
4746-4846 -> 6.5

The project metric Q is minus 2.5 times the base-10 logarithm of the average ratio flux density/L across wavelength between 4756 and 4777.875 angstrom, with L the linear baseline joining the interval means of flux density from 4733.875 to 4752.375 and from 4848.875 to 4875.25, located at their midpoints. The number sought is 0.22 mag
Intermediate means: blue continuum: 6.18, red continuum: 13.5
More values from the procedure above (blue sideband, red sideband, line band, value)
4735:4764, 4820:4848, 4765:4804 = 0.08 mag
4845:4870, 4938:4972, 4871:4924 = 0.36 mag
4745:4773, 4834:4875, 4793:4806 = 0.38 mag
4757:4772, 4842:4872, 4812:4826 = 0.39 mag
